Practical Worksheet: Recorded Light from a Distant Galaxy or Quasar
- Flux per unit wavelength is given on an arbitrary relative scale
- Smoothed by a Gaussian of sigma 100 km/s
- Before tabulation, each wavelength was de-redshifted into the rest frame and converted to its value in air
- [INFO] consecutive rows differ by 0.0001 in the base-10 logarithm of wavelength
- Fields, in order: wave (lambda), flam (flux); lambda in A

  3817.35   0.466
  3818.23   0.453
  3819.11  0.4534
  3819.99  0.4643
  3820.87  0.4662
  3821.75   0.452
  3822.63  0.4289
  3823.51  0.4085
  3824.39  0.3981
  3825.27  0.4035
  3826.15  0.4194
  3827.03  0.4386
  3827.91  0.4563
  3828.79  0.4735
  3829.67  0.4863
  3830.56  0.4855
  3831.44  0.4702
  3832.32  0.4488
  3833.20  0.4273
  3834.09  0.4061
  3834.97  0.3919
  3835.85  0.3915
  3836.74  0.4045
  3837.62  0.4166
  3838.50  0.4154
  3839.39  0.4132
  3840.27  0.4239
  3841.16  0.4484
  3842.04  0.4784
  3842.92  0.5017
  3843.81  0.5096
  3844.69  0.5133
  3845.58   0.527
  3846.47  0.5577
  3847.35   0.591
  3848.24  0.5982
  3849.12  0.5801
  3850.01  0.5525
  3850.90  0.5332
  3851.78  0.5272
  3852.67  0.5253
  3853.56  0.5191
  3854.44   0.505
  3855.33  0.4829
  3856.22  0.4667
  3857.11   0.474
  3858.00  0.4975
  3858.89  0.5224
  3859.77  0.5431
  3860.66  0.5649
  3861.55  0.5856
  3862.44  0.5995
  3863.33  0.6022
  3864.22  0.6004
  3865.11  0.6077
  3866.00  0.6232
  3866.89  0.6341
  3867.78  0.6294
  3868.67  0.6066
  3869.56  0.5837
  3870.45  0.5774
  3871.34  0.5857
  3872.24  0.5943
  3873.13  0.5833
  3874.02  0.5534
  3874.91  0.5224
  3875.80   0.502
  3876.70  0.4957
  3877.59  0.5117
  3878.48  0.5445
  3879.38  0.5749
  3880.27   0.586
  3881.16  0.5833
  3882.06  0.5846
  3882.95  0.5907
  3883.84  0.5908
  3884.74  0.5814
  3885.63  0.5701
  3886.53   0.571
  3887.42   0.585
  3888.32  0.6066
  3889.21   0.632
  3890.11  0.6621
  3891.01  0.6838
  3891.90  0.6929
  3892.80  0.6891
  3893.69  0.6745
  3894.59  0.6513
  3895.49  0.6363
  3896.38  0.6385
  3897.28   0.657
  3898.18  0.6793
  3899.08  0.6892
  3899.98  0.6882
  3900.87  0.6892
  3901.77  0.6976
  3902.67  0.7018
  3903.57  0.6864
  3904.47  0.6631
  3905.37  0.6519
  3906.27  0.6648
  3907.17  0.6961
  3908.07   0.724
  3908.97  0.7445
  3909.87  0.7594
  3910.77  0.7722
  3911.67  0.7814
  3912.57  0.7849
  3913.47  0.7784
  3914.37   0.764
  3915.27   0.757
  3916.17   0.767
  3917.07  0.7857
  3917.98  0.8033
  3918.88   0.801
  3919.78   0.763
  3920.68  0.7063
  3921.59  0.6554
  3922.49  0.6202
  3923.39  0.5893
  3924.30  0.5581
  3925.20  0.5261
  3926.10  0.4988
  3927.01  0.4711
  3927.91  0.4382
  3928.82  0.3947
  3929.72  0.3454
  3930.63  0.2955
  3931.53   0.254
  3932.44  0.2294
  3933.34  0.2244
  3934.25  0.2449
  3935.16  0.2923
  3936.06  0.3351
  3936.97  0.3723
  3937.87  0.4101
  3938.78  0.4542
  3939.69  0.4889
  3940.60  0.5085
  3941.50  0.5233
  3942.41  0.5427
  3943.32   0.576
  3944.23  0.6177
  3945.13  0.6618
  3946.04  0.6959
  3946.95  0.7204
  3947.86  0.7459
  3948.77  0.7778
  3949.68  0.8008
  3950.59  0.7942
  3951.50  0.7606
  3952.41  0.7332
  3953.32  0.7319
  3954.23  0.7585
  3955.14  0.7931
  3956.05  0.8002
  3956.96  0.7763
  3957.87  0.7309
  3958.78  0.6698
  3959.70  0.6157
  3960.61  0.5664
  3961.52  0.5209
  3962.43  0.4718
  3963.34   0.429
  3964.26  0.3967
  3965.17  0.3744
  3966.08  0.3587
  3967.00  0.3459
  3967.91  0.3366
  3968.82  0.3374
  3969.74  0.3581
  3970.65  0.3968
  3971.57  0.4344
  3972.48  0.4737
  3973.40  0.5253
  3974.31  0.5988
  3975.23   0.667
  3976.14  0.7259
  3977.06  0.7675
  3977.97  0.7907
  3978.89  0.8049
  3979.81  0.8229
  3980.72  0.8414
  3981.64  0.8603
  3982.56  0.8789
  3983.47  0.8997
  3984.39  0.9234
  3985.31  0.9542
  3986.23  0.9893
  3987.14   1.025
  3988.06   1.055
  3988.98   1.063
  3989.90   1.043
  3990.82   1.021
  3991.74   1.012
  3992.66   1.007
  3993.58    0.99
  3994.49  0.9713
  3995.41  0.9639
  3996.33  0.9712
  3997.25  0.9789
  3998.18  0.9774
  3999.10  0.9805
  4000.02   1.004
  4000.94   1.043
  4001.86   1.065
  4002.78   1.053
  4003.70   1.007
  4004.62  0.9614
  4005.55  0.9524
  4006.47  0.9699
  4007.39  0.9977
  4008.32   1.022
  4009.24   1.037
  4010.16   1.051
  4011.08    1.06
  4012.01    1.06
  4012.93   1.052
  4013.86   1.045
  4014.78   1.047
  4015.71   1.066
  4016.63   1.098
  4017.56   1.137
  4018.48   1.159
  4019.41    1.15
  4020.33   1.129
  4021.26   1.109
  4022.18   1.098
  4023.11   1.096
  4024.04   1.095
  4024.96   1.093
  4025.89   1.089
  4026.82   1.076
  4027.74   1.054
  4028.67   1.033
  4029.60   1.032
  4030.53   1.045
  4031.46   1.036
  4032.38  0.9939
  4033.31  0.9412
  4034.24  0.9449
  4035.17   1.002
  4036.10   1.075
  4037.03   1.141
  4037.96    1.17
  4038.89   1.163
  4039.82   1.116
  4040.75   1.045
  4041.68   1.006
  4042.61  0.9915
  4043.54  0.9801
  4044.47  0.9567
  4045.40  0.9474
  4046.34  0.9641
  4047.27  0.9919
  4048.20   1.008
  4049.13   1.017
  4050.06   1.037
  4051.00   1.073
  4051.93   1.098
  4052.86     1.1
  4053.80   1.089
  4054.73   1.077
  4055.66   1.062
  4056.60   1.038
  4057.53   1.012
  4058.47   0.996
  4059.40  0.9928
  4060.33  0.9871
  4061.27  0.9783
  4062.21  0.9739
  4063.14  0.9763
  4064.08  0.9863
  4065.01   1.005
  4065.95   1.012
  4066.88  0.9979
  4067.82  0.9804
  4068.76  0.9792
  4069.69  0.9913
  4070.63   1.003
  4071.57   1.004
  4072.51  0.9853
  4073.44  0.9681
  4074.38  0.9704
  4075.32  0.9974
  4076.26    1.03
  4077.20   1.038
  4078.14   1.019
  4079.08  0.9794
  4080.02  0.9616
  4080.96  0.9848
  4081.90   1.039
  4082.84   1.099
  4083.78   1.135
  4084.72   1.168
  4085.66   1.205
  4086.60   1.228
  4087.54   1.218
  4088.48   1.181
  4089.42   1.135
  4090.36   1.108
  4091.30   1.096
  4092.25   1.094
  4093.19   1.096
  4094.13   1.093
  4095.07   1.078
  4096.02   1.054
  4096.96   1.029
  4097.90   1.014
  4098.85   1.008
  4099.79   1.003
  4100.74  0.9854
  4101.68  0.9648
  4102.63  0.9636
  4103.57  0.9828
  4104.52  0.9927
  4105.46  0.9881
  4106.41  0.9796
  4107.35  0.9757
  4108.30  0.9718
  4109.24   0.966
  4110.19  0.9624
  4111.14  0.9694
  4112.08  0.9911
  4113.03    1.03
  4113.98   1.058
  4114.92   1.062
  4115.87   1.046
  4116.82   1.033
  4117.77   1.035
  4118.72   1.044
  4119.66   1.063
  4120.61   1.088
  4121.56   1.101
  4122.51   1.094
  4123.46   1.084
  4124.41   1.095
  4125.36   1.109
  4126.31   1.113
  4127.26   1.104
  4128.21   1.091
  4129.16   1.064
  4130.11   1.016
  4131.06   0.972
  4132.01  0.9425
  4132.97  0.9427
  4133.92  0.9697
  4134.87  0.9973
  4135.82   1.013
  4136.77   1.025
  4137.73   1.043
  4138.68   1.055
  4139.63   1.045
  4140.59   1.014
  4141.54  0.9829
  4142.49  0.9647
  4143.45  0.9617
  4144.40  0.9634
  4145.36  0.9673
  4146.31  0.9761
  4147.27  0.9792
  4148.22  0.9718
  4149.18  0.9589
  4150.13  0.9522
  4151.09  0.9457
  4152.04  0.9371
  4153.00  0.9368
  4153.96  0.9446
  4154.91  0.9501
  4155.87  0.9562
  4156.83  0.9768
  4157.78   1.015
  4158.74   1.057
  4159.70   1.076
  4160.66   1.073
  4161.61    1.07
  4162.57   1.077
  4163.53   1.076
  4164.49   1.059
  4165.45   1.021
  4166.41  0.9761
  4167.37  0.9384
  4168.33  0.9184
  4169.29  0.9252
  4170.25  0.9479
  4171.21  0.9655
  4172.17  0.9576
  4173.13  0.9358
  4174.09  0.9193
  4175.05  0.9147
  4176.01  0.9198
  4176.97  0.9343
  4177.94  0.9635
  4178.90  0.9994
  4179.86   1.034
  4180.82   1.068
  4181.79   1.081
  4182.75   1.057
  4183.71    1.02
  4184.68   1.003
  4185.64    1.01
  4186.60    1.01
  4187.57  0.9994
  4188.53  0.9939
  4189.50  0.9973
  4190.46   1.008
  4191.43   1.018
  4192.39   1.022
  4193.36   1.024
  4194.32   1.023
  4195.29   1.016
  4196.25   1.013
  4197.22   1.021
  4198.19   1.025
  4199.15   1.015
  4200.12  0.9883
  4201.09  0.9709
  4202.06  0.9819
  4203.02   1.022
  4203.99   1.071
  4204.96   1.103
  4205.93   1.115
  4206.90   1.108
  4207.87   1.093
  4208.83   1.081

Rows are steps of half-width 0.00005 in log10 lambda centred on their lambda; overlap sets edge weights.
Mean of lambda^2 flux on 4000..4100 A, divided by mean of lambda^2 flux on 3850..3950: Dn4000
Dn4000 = 1.9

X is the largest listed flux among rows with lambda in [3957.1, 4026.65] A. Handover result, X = 1.159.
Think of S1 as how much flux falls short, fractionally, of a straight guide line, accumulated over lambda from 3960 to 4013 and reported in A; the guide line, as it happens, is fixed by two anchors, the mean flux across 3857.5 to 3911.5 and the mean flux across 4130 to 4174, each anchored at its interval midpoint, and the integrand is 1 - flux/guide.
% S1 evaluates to -3.3 A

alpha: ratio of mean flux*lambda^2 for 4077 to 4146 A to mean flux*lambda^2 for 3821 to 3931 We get 2.0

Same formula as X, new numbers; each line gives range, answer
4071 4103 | 1.228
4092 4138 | 1.113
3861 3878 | 0.6341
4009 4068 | 1.17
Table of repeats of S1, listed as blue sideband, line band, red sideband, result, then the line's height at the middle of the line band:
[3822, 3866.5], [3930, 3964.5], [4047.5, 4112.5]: 8.1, 0.728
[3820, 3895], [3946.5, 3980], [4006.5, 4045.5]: 9.6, 0.862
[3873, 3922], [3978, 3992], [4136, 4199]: -3.1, 0.771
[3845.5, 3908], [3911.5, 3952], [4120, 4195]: 6.0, 0.677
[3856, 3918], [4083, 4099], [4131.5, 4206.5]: -3.9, 0.897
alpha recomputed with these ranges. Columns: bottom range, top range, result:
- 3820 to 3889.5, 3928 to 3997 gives 1.32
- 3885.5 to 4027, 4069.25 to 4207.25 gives 1.50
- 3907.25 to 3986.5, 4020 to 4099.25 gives 1.80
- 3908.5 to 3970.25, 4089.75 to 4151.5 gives 1.93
